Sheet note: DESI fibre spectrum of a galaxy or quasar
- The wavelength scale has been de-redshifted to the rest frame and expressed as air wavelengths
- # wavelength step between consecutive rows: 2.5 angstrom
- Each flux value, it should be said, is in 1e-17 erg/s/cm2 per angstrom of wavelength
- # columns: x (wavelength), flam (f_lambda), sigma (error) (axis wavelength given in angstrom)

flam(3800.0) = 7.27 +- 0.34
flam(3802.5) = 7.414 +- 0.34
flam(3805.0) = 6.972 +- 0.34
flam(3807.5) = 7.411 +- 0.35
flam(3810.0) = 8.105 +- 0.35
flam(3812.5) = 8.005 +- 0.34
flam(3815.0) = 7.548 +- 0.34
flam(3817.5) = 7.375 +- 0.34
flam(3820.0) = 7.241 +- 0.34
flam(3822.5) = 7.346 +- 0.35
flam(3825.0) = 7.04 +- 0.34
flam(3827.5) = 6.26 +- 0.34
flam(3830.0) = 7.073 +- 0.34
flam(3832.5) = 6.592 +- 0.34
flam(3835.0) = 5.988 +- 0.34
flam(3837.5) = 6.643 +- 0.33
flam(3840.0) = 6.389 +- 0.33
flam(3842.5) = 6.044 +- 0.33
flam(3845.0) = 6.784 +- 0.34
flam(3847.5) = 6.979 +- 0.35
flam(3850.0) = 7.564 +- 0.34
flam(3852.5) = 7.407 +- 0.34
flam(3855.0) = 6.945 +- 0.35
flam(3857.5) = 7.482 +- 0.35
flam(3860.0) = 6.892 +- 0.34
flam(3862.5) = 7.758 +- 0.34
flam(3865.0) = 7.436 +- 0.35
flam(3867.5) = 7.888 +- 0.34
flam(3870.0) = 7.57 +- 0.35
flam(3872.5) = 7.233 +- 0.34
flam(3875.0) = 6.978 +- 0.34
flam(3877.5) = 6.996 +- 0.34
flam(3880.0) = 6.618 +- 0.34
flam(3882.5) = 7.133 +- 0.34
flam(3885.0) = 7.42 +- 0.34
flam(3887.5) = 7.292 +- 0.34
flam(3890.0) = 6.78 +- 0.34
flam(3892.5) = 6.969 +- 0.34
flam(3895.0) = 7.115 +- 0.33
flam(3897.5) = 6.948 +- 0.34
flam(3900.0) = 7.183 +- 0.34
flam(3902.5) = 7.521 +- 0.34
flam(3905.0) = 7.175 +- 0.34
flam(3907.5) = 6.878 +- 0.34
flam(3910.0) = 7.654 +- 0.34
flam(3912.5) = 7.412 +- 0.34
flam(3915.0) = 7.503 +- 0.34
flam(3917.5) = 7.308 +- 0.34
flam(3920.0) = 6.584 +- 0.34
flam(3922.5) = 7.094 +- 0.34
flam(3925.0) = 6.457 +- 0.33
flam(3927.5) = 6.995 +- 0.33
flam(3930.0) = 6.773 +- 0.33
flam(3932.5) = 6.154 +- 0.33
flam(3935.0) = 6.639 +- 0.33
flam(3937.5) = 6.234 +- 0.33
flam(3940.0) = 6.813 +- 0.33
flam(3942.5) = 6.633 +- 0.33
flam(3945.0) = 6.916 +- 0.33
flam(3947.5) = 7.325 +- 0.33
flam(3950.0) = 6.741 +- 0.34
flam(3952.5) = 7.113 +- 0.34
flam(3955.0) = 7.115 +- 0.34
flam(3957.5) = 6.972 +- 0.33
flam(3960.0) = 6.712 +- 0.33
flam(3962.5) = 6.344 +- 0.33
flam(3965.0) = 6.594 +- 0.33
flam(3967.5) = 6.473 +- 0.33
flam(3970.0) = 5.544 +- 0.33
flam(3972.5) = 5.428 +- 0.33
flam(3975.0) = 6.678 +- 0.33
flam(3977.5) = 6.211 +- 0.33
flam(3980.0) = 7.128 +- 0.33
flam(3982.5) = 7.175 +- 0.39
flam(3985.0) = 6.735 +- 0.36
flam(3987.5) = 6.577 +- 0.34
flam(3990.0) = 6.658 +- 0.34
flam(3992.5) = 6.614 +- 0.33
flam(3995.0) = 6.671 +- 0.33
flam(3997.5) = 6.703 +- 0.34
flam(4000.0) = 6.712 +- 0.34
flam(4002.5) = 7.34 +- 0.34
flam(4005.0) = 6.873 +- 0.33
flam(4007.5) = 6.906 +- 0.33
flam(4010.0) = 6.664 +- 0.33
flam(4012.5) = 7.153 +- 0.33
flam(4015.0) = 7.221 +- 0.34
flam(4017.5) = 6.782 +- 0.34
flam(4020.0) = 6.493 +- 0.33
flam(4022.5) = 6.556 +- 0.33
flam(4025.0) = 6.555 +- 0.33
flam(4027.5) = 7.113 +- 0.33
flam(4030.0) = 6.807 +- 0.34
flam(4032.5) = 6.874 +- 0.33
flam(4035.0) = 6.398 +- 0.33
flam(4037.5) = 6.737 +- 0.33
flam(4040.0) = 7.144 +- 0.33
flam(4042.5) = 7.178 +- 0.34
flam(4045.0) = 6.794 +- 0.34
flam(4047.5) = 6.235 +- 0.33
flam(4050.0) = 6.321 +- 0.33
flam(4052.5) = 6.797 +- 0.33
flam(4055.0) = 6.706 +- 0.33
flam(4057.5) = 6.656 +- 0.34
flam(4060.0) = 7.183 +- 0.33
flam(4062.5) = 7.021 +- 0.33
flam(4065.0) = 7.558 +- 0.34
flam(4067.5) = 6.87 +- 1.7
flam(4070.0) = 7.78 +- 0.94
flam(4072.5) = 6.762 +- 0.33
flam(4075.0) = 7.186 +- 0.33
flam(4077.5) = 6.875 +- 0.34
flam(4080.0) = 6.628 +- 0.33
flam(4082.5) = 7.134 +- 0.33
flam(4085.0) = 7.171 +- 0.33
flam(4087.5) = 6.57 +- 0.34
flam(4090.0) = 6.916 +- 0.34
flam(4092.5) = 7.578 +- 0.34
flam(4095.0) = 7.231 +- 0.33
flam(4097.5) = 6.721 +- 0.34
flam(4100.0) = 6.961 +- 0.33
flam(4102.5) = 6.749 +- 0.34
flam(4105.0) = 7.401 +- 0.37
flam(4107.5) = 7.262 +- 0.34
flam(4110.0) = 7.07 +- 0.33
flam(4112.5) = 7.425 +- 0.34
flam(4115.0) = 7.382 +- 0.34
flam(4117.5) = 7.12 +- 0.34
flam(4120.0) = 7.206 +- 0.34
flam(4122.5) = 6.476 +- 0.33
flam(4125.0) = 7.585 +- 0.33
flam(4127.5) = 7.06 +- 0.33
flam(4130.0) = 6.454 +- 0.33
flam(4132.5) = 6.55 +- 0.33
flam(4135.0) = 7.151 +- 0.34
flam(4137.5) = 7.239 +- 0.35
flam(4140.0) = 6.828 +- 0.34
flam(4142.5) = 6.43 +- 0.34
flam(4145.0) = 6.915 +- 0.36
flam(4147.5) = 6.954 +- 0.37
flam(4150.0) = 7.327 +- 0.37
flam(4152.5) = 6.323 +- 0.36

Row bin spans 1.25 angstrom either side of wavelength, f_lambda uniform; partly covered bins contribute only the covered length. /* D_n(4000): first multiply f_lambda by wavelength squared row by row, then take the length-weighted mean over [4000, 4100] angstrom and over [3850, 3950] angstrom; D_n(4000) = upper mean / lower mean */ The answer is 1.05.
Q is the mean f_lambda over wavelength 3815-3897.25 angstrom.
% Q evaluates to 7.05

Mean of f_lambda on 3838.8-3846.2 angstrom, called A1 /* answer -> 6.4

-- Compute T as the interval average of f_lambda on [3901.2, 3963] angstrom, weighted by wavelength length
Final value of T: 6.93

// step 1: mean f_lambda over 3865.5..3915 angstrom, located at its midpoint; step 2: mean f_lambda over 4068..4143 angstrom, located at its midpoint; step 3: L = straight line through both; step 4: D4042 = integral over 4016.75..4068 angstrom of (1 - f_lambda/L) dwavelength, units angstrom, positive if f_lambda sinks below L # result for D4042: 2.1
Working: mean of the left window 7.21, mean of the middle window 6.8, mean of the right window 7.03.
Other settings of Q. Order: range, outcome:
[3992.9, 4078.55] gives 6.87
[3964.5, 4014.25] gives 6.65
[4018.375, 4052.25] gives 6.71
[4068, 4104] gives 7.02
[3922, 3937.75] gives 6.62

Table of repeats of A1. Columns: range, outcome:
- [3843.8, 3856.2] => 7.14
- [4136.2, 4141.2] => 7.04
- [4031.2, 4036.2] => 6.64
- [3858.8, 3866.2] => 7.36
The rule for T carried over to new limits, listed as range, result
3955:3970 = 6.57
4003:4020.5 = 6.91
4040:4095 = 6.96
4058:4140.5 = 7.06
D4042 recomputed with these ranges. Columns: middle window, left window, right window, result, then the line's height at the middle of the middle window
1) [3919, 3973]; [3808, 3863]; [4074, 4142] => 3.14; 7.05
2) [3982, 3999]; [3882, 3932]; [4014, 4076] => 0.59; 6.96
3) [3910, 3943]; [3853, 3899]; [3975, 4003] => 0.70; 7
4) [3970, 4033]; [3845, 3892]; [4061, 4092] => 3.50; 7.12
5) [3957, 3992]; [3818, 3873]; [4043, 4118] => 2.52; 7.01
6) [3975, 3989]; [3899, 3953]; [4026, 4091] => 0.36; 6.93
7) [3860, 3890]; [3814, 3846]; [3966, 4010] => -2.33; 6.74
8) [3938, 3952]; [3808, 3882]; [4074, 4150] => 0.42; 7.08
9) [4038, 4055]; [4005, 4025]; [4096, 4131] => 0.37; 6.89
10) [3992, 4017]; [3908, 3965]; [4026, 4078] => 0.01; 6.89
